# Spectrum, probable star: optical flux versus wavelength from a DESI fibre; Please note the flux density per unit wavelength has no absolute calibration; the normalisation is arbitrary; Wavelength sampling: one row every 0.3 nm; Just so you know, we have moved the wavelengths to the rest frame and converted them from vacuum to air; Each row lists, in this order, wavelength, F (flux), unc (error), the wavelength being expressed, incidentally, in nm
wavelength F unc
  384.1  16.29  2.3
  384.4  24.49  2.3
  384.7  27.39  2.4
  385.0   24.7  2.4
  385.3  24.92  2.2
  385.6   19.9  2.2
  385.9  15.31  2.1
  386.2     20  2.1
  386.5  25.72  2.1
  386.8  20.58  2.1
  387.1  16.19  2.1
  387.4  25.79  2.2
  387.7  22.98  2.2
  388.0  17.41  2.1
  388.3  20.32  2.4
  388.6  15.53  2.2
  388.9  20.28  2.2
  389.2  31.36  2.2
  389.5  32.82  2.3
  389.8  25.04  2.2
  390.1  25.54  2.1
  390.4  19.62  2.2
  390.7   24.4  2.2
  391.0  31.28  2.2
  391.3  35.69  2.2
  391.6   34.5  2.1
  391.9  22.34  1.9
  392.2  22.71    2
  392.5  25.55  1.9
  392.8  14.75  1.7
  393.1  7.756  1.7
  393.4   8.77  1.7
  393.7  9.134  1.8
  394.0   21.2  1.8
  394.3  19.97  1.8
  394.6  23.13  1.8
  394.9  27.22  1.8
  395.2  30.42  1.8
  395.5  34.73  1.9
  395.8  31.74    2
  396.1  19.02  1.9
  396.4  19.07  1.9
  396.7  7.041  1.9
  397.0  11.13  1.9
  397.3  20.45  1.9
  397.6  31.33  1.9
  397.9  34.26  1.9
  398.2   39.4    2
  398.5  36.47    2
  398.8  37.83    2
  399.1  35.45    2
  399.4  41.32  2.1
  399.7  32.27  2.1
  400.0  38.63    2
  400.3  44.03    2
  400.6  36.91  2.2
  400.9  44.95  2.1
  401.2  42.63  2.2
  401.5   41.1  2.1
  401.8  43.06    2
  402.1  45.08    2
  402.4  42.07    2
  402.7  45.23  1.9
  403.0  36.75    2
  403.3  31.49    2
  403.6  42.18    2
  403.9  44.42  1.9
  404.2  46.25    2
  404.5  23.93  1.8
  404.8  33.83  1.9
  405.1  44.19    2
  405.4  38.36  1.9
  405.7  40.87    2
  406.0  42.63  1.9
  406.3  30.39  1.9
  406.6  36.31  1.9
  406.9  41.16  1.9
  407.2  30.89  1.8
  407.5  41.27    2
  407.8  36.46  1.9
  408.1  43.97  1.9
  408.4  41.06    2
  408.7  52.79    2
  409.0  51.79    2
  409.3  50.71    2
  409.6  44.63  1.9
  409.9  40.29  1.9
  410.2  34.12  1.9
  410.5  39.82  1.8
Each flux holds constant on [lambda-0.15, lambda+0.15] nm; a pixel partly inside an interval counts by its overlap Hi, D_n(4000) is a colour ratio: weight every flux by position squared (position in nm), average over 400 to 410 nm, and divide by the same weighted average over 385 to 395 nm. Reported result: 2.00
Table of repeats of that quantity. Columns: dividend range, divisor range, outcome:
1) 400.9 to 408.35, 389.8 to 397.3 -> 1.90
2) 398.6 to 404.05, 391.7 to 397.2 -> 2.09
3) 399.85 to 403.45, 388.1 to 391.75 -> 1.66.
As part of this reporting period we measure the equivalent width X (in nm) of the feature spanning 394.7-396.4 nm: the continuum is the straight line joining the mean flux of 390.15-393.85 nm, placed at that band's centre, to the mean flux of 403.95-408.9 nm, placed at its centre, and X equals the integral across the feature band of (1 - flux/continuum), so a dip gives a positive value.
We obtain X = -0.12 nm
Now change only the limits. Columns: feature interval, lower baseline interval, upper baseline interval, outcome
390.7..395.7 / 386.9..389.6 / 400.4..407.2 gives 0.80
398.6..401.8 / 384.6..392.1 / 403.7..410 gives -0.45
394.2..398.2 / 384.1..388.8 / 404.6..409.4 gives 0.79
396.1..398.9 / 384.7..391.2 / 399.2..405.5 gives 0.72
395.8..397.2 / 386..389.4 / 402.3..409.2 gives 0.65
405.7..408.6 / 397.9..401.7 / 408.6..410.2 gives 0.40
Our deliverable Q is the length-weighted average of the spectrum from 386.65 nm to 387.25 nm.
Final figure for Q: 18.4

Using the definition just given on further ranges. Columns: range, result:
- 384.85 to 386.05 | 21.2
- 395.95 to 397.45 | 15.3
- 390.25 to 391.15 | 25.1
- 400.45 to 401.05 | 40.9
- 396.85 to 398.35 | 27.3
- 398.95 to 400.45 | 38.3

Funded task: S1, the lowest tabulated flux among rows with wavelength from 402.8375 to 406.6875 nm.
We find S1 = 23.93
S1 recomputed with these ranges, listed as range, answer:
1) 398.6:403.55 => 31.49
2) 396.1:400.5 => 7.041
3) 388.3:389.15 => 15.53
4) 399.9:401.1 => 36.91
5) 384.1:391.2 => 15.31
